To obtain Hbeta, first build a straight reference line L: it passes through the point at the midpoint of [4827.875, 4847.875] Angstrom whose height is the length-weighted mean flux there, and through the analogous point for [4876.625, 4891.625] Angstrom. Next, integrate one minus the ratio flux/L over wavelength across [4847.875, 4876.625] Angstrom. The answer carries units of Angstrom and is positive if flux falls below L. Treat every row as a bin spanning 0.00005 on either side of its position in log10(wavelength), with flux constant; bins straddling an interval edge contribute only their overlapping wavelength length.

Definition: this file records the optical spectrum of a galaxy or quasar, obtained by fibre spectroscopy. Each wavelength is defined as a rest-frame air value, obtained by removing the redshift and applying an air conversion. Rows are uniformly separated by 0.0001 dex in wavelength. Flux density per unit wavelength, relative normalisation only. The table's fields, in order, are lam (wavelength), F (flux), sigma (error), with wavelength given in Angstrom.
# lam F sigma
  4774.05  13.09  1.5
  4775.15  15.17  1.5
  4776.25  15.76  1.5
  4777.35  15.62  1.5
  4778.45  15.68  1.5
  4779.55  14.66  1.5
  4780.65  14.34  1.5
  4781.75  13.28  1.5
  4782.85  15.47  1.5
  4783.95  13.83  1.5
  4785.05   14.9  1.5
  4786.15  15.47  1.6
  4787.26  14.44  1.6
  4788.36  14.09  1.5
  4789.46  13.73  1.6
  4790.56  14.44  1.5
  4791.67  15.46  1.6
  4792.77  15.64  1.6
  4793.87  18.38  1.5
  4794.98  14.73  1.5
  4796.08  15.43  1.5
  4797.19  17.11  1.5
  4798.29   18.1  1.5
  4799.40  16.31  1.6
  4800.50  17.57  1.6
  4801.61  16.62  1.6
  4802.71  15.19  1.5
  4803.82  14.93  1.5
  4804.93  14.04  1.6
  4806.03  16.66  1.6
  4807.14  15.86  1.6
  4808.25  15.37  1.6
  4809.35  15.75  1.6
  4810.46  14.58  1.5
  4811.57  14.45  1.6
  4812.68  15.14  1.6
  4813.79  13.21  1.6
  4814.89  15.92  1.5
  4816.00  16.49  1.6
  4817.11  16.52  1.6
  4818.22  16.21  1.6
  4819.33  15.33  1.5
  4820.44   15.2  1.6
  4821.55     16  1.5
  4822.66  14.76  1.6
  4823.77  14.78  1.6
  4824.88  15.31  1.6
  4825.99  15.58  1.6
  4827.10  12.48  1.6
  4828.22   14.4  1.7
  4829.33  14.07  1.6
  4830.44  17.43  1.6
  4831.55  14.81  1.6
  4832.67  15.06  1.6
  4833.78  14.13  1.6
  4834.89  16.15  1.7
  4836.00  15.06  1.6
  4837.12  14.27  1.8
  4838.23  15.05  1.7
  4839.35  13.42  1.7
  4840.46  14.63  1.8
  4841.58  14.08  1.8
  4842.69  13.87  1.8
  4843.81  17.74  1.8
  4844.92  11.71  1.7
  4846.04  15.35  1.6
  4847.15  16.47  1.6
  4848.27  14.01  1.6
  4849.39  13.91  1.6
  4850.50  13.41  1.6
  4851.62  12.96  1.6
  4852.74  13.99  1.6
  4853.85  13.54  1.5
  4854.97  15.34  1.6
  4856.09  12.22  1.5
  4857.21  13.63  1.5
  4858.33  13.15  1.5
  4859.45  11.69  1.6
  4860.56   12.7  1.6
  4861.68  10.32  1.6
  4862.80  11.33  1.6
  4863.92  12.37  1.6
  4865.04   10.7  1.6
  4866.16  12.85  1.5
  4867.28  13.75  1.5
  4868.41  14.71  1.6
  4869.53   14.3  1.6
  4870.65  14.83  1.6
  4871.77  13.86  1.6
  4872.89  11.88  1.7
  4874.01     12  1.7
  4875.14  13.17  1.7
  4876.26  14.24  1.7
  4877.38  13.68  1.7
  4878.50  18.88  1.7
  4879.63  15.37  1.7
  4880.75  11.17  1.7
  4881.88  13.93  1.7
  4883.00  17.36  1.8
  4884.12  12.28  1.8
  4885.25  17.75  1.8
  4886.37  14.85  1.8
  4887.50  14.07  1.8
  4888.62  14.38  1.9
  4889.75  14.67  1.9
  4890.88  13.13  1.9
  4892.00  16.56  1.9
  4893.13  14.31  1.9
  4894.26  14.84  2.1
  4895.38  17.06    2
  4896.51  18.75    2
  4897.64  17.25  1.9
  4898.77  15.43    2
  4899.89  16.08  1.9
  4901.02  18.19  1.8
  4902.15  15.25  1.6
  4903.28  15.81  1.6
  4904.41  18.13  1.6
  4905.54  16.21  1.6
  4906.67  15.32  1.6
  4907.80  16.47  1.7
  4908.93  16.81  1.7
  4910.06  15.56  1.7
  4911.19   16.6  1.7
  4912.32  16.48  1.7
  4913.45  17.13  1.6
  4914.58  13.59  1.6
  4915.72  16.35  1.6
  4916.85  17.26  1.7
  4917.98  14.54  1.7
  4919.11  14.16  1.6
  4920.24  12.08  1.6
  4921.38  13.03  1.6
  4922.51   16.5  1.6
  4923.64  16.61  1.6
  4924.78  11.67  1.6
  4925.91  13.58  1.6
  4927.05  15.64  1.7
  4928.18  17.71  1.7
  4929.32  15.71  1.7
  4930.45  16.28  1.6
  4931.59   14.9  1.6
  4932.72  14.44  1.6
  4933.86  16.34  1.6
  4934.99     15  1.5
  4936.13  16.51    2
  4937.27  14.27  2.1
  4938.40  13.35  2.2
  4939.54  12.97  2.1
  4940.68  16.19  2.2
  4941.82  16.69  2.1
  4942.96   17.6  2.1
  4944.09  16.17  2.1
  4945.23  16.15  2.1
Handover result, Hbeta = 3.32 Angstrom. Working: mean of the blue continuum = 14.9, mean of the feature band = 13.1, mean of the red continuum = 14.8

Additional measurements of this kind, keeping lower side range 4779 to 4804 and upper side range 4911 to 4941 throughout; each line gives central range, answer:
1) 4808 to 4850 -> 1.0 Angstrom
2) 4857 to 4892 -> 3.5 Angstrom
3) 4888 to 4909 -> -1.2 Angstrom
